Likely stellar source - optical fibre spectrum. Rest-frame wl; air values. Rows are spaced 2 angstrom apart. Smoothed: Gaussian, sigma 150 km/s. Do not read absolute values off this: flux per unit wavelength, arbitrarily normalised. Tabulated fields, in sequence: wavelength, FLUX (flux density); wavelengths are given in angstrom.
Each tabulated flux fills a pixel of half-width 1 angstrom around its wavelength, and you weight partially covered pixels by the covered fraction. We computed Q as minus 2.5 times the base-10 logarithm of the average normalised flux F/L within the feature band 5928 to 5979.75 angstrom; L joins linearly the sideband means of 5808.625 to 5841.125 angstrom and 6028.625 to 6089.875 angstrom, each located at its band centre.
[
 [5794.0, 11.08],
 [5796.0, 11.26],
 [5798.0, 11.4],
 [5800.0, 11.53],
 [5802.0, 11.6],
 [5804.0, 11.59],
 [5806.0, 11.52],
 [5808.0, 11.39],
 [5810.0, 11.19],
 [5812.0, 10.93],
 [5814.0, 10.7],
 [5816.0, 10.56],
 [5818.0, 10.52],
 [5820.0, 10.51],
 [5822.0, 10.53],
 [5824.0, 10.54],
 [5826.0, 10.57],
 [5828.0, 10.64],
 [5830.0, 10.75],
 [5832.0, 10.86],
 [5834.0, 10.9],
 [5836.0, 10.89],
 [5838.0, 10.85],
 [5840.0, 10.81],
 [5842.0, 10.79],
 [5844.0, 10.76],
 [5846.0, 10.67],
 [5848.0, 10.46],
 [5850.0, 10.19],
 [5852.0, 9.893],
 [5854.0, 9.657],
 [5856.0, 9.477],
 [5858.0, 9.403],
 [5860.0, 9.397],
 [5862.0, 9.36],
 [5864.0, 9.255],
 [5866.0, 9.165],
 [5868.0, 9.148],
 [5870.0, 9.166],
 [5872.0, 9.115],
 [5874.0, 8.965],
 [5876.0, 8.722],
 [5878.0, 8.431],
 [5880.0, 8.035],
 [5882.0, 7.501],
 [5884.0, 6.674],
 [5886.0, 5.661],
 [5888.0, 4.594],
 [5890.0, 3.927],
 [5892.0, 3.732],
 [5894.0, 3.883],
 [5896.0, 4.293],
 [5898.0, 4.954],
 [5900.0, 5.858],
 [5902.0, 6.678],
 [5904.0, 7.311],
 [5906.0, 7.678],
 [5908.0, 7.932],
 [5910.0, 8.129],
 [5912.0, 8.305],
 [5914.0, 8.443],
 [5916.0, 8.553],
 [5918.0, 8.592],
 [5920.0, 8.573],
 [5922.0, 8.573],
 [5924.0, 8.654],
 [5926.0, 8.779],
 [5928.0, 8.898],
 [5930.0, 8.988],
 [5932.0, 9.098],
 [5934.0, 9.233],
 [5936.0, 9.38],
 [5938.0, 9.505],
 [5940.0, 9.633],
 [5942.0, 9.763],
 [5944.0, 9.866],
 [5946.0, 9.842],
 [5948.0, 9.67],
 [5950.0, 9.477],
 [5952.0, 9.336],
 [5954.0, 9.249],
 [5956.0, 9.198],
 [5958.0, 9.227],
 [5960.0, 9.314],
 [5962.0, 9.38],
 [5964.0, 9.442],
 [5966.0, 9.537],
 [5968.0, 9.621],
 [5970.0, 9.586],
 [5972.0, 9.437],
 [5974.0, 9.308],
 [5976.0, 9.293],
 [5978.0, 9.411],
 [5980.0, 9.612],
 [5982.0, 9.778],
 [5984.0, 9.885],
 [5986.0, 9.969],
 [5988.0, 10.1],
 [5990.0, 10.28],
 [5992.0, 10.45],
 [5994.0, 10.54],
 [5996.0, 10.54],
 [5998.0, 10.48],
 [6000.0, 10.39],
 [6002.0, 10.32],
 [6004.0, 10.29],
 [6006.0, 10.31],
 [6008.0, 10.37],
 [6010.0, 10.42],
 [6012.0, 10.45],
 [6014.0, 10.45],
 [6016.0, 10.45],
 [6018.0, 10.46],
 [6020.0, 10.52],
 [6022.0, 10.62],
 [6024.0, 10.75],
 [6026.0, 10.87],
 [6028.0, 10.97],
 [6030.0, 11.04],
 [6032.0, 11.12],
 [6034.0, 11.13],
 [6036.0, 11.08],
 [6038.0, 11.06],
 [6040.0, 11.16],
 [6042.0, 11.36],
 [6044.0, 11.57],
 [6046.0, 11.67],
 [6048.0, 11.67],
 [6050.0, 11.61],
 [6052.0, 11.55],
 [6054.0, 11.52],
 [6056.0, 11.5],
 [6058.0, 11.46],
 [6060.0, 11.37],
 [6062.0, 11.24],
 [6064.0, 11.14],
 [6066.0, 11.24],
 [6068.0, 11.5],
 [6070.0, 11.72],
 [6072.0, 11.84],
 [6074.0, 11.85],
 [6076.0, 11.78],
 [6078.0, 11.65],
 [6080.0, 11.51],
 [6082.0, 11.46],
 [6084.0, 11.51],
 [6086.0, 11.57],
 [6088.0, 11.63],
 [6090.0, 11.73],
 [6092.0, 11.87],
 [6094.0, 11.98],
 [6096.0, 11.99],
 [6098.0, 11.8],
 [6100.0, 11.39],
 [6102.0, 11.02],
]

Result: 0.18 mag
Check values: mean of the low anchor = 10.7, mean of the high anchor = 11.5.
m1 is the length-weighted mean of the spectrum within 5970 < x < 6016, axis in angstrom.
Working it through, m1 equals 10.1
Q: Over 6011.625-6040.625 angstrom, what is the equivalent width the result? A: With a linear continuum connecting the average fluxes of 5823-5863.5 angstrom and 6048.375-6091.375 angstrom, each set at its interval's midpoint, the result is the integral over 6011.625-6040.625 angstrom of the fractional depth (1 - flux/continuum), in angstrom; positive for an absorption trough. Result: 1.3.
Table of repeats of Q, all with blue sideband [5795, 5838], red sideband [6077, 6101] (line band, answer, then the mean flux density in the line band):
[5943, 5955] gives 0.18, 9.57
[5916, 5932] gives 0.27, 8.74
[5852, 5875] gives 0.19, 9.31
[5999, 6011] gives 0.11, 10.3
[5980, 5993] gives 0.14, 10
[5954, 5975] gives 0.21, 9.4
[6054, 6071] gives 0.02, 11.4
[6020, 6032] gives 0.06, 10.8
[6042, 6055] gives 0.00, 11.6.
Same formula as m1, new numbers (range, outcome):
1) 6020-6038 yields 10.9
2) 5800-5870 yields 10.5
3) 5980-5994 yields 10.1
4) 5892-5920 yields 6.91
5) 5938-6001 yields 9.73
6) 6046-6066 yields 11.5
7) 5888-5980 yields 8.36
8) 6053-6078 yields 11.5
